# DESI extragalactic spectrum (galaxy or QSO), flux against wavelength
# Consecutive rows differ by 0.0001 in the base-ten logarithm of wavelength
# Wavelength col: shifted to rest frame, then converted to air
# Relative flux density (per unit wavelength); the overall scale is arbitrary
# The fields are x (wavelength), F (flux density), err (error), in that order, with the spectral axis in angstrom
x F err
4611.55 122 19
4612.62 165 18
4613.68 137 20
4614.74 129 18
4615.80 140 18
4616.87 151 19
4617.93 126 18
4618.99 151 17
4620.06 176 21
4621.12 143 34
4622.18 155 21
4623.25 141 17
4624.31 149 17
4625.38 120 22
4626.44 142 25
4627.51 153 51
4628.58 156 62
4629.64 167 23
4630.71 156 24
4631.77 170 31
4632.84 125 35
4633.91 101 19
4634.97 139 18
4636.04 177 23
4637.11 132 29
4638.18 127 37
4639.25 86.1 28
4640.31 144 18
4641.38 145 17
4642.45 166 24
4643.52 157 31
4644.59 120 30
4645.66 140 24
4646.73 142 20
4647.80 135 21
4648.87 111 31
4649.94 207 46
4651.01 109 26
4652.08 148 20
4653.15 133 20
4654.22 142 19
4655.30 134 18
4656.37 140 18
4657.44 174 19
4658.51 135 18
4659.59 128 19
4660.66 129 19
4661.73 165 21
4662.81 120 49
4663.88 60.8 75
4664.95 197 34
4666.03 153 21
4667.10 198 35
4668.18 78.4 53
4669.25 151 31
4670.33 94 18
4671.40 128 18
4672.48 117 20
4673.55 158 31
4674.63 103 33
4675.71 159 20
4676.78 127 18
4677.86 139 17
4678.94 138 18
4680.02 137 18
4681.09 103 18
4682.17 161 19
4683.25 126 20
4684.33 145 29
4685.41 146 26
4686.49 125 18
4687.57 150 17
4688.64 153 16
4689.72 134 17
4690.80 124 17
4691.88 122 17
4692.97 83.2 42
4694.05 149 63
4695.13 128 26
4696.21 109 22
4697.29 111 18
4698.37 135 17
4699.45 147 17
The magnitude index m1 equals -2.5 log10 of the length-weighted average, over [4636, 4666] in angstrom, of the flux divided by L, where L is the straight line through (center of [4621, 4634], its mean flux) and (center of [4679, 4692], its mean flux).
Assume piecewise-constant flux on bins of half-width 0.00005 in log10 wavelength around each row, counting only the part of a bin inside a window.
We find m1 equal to 0.02 mag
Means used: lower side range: 146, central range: 139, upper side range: 136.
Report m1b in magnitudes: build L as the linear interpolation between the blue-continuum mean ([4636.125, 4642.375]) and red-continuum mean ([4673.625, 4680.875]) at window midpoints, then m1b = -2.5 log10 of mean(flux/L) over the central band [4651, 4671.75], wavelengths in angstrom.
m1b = -0.02 mag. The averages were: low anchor 133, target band 137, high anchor 134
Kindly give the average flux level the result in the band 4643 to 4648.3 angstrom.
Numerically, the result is 139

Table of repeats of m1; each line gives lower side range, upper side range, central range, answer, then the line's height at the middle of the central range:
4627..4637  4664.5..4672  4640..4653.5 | 0.02 mag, 146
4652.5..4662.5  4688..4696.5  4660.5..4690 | -0.02 mag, 134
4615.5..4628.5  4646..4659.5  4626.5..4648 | 0.02 mag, 144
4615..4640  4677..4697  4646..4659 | -0.04 mag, 138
